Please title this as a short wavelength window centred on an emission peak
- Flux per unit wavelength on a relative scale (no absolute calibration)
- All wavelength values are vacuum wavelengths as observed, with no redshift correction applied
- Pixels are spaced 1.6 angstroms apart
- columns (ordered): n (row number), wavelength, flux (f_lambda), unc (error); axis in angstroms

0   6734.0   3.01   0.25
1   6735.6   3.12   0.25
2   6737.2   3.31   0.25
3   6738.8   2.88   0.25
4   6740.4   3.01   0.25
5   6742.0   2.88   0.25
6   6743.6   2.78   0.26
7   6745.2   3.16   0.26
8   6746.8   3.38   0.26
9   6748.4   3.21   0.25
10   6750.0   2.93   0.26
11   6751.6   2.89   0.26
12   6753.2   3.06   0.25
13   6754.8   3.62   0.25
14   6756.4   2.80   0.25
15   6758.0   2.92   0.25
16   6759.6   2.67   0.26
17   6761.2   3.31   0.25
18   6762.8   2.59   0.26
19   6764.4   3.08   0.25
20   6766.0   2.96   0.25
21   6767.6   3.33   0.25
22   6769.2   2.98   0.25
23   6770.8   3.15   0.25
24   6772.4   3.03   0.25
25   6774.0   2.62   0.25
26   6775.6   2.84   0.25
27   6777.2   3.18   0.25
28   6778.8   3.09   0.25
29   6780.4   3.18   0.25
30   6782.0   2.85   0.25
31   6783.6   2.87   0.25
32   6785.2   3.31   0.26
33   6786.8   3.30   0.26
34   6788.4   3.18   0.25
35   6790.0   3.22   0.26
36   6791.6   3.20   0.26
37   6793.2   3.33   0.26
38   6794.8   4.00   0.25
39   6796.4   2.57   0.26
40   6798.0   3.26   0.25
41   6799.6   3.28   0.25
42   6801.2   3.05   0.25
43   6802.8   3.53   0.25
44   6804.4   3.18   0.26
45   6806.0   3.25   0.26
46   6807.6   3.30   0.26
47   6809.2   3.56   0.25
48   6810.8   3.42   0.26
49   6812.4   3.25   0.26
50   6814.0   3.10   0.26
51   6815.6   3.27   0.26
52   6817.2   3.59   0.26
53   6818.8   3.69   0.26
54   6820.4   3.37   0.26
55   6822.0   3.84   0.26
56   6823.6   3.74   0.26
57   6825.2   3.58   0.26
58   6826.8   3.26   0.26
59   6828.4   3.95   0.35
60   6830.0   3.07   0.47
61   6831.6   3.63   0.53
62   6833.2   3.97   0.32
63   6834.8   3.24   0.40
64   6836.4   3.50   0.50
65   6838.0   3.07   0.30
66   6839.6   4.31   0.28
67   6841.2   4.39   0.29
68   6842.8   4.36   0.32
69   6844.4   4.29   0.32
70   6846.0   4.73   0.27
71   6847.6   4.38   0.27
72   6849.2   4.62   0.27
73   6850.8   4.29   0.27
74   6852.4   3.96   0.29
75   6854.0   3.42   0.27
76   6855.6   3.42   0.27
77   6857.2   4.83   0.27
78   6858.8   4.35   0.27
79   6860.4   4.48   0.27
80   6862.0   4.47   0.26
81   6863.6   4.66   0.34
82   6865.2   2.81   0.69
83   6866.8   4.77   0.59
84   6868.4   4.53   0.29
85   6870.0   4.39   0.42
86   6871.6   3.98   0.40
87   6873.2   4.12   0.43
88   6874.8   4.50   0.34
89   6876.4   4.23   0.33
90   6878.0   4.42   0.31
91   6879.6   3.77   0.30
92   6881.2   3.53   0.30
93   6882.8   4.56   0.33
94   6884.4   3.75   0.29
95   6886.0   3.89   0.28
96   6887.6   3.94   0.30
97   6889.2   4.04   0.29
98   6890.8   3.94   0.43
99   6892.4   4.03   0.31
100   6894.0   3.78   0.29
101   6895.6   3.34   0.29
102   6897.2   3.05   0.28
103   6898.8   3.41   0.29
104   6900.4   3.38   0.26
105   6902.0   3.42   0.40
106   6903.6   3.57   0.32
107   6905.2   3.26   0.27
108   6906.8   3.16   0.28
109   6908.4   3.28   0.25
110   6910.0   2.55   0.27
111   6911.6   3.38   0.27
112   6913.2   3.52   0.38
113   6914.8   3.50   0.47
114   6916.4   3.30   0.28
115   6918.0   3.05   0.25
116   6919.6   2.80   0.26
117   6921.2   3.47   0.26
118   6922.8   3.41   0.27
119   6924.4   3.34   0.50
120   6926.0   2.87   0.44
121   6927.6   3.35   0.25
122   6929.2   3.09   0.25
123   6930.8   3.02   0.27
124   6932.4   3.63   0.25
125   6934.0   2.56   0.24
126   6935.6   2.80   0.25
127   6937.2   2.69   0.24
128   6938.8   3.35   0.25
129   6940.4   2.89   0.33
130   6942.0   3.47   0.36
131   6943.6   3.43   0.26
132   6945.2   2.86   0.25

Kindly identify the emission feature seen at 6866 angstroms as Mg II 2798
